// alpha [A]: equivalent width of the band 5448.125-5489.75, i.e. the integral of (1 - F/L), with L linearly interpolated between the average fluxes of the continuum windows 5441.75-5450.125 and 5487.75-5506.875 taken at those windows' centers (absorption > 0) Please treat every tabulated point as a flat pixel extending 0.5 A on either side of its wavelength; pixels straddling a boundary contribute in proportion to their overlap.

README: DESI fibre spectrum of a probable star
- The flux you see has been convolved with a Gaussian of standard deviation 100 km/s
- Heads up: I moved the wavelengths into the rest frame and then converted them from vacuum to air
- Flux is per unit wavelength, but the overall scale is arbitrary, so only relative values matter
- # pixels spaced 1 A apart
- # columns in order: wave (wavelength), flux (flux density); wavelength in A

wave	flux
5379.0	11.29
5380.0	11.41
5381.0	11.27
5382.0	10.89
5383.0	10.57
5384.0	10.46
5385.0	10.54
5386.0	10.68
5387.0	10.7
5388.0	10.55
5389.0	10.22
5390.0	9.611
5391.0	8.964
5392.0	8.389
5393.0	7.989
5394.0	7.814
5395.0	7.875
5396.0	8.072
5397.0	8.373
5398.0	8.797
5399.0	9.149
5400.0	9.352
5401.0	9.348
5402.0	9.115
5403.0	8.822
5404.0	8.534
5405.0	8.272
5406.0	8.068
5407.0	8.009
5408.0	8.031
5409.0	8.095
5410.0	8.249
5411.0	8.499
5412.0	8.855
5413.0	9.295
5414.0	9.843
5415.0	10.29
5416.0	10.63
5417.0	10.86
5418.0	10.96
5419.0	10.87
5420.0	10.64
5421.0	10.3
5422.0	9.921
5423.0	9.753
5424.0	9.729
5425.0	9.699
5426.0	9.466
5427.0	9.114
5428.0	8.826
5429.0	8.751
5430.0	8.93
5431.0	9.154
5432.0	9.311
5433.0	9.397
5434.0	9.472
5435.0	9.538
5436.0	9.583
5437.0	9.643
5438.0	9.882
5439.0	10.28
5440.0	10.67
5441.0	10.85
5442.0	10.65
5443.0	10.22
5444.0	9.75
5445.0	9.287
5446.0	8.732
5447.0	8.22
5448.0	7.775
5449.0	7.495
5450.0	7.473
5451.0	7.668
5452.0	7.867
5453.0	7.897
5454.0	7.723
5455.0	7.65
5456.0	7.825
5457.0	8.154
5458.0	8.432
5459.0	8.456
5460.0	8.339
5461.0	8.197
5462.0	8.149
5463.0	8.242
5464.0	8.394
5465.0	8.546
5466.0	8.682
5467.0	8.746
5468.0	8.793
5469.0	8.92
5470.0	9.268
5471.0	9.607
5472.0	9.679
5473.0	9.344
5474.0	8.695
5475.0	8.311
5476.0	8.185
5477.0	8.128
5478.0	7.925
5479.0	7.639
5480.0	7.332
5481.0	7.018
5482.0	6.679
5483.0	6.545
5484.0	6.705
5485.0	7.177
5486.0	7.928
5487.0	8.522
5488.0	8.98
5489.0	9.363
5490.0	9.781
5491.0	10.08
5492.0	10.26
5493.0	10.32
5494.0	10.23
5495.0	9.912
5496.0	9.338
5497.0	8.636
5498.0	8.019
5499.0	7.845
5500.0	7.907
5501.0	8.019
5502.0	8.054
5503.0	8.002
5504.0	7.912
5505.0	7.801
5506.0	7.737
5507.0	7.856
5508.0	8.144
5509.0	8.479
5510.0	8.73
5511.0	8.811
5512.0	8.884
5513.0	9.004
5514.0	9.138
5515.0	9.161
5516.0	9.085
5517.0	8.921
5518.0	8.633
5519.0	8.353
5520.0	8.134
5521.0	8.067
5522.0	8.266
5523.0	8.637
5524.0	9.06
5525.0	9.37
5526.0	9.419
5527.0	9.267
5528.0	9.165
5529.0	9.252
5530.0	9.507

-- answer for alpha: 3.2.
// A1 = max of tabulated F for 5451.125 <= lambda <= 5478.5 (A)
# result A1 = 9.679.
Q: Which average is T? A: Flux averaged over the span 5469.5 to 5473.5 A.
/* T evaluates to 9.47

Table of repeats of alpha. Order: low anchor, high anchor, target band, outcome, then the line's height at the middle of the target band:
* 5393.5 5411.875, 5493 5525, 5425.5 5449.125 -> -2.48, 8.51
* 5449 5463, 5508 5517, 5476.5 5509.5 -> 0.97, 8.56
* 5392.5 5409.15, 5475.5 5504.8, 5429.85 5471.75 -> -2.27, 8.4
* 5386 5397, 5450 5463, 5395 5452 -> -4.66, 8.55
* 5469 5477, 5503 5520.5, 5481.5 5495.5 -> 0.02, 8.77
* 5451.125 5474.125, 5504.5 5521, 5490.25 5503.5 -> -0.72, 8.52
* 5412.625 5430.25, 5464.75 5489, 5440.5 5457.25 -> 1.00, 9.08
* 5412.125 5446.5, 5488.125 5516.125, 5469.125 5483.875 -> 1.64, 9.16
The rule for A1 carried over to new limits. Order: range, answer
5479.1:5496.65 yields 10.32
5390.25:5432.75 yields 10.96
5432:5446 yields 10.85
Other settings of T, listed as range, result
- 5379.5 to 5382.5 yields 11.2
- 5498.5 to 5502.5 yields 7.96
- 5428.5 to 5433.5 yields 9.11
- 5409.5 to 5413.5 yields 8.72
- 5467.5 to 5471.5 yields 9.15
